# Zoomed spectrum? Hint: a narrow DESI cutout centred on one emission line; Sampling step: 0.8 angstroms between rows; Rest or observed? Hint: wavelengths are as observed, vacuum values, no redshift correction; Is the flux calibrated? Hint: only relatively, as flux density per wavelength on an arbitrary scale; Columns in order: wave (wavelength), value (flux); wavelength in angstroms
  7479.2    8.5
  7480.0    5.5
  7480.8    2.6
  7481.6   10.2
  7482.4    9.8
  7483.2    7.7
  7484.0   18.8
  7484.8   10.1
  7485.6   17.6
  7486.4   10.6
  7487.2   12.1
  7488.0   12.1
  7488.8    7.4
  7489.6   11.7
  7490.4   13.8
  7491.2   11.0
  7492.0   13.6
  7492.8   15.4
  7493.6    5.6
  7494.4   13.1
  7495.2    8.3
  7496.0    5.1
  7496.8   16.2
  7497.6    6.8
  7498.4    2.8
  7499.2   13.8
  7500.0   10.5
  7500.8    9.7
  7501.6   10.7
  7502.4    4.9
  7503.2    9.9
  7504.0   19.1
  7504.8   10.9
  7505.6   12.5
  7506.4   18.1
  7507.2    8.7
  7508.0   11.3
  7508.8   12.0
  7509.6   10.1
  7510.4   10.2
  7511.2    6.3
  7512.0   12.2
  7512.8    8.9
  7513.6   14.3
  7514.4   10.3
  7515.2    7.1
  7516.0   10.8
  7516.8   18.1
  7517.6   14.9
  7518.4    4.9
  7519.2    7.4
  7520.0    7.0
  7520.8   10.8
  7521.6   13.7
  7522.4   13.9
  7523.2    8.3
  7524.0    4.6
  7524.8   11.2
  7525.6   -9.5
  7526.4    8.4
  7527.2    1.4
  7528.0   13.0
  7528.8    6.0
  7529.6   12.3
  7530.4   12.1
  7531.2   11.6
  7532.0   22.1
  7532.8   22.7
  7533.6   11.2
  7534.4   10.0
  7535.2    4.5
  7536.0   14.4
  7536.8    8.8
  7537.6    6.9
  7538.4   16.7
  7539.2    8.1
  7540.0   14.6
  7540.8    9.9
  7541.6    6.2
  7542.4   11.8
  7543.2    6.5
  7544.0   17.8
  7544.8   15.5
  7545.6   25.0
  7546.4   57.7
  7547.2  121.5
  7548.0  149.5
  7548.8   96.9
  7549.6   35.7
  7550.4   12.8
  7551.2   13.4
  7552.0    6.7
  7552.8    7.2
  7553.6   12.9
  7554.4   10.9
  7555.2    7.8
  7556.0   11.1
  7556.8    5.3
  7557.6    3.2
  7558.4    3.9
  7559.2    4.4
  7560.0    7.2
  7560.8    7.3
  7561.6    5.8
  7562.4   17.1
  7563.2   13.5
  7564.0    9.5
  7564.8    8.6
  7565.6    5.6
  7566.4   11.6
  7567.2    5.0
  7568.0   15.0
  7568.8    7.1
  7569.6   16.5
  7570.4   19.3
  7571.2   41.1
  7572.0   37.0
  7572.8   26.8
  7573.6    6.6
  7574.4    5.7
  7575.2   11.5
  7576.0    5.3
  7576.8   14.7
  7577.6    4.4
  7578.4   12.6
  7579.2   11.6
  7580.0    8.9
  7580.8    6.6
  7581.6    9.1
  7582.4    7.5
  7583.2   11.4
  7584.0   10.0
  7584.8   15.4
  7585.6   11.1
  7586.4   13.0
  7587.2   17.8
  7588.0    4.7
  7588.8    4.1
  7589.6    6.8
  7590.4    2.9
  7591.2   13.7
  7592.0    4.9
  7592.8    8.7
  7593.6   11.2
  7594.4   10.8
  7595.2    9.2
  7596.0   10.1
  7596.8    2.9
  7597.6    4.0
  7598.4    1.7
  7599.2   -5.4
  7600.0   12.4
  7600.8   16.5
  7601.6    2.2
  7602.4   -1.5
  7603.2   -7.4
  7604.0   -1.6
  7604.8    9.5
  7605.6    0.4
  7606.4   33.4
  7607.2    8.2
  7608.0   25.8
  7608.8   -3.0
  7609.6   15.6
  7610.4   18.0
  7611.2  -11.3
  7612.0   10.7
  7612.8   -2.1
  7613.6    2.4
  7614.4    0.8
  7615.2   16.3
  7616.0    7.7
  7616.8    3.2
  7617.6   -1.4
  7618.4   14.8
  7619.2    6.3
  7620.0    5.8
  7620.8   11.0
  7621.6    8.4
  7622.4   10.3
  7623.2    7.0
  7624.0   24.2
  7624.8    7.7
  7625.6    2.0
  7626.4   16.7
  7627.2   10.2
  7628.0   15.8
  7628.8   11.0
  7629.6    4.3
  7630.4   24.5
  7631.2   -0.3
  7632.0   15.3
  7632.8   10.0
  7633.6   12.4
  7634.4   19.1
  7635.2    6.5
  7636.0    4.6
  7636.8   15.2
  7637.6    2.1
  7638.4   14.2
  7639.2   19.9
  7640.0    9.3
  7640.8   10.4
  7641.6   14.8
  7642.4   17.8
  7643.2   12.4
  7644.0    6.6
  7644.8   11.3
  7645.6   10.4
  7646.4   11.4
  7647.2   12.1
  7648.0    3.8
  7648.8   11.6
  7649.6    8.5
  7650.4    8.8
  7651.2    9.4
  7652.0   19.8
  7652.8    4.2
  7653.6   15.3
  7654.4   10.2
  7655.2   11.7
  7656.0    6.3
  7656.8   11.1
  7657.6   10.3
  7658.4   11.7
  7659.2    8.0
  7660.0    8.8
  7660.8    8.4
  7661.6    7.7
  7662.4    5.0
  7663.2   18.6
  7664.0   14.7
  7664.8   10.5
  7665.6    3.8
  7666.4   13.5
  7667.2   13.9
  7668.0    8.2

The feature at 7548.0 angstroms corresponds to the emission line H-alpha 6563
